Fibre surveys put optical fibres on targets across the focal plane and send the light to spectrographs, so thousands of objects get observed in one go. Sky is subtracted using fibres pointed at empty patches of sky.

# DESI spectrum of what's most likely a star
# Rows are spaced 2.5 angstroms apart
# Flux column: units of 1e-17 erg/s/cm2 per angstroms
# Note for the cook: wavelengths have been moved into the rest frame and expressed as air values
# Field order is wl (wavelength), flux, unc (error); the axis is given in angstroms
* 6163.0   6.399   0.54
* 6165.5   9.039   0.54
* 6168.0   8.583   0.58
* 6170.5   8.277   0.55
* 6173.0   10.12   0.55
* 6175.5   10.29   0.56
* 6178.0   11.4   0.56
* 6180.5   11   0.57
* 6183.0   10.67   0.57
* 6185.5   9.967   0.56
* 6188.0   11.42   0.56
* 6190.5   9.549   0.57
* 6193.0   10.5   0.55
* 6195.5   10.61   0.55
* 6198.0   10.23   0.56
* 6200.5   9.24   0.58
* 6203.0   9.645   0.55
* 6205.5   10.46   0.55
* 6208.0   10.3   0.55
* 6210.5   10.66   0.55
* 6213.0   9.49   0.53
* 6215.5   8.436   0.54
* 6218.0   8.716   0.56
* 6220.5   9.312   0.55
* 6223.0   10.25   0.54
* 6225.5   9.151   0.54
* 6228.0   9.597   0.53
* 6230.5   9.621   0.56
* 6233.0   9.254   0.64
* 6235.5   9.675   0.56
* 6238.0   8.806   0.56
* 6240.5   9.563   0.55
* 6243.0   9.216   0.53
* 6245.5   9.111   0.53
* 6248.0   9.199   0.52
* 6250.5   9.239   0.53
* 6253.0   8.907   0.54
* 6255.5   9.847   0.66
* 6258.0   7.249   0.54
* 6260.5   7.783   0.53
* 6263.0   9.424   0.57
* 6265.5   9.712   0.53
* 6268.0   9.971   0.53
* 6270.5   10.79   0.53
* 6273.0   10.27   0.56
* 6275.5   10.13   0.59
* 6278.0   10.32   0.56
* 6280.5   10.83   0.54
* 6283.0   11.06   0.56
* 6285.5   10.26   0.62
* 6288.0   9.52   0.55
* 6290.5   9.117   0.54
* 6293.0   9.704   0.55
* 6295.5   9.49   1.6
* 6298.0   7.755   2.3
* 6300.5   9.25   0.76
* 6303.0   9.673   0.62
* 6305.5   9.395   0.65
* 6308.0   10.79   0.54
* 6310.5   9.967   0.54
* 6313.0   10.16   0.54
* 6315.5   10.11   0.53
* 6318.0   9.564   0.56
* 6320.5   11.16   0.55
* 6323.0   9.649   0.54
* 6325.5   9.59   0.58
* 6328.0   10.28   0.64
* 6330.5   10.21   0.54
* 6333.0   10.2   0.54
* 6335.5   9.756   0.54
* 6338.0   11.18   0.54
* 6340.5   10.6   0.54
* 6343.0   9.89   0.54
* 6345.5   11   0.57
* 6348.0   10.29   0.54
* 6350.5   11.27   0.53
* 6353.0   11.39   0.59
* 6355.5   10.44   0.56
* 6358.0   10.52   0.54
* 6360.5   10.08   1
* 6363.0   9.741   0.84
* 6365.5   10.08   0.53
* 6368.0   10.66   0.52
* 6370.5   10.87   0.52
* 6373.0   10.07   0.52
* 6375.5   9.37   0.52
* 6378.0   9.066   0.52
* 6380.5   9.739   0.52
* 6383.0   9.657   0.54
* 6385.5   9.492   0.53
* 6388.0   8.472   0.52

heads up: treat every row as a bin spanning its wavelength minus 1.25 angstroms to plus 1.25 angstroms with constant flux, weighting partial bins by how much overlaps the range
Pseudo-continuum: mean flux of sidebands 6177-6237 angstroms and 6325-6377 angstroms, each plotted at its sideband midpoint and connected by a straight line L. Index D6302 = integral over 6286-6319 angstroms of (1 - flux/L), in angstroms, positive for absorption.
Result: 2.0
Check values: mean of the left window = 9.95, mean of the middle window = 9.59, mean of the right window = 10.4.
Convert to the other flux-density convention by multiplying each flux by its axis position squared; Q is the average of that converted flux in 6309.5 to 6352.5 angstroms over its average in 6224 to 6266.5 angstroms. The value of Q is 1.2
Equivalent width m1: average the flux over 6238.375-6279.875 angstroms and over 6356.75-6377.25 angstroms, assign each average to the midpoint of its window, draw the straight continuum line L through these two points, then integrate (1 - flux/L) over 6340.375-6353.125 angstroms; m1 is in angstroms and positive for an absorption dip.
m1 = -0.9 angstroms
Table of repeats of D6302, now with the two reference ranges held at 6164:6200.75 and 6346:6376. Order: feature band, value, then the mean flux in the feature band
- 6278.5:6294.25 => 0.28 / 10.1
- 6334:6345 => 0.00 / 10.4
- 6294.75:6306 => 1.35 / 9.08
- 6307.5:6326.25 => 0.42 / 10.1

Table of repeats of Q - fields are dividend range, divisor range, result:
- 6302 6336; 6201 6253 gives 1.09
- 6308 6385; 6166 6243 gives 1.09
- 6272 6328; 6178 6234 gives 1.03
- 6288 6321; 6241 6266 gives 1.10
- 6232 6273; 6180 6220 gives 0.94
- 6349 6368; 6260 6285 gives 1.07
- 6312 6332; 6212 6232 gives 1.12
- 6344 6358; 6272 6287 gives 1.06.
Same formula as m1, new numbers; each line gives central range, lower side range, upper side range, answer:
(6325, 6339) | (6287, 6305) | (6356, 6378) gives -0.78 angstroms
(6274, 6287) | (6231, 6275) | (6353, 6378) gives -1.31 angstroms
